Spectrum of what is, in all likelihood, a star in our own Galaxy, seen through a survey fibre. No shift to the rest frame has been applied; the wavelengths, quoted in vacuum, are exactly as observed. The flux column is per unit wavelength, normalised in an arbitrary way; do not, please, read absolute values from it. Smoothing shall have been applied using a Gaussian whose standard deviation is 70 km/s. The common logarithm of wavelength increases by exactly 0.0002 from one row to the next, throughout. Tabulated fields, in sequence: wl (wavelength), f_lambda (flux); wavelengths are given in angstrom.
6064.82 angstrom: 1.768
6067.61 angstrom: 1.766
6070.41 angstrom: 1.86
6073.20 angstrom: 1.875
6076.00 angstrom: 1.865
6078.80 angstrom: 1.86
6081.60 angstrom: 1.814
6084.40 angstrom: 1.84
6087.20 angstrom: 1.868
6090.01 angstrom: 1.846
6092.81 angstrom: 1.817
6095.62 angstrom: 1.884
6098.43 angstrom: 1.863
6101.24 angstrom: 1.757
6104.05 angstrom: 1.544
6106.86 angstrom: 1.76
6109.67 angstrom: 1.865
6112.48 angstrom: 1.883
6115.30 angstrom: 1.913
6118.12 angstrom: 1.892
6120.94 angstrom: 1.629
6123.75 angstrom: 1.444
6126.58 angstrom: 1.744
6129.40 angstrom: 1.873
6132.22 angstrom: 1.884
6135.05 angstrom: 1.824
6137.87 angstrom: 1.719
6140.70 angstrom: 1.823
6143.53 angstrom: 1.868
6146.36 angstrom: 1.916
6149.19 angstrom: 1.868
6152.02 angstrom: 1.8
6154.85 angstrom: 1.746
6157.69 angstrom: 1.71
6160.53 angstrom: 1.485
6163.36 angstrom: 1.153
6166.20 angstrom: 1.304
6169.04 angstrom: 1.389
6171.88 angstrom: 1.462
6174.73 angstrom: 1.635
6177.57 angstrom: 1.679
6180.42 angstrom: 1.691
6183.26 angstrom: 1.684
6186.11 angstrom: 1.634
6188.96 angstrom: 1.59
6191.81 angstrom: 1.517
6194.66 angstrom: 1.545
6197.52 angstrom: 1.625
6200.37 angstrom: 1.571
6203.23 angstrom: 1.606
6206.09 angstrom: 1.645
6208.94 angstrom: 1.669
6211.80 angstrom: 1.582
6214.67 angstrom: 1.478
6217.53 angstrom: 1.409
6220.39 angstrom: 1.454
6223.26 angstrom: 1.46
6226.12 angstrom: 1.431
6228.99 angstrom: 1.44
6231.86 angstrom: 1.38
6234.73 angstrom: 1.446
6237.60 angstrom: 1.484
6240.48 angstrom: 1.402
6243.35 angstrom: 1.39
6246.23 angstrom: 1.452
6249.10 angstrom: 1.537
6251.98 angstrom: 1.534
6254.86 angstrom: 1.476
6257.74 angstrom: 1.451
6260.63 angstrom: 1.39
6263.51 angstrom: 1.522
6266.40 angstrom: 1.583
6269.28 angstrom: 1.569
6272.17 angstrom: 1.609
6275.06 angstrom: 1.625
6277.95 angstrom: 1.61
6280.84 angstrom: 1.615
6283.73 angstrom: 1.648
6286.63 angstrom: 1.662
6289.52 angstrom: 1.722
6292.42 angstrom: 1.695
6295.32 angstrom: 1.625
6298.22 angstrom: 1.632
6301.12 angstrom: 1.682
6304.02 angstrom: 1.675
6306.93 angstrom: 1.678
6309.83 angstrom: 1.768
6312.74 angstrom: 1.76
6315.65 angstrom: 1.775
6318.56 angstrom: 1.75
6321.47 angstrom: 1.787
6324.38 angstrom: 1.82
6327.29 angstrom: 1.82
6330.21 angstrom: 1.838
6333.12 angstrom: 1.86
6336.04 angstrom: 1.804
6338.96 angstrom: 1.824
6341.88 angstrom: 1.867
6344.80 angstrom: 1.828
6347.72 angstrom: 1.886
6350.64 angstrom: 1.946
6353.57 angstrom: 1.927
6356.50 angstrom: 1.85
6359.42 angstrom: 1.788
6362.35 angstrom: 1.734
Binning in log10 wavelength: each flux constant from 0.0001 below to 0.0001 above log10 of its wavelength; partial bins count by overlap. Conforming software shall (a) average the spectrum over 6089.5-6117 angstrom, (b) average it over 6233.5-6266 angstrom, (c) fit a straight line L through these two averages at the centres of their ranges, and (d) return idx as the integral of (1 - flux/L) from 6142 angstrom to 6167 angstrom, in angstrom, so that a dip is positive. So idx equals 0.5 angstrom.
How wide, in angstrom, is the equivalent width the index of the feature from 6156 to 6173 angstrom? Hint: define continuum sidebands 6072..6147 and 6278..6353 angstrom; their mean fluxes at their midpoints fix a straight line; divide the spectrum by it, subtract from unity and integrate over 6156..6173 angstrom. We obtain 3.5 angstrom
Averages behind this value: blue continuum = 1.81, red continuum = 1.76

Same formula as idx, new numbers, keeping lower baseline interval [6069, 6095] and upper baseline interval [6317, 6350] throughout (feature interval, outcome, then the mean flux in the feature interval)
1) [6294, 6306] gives 1.2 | 1.65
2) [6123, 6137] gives 0.6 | 1.77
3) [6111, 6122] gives 0.1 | 1.83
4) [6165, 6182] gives 2.9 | 1.53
